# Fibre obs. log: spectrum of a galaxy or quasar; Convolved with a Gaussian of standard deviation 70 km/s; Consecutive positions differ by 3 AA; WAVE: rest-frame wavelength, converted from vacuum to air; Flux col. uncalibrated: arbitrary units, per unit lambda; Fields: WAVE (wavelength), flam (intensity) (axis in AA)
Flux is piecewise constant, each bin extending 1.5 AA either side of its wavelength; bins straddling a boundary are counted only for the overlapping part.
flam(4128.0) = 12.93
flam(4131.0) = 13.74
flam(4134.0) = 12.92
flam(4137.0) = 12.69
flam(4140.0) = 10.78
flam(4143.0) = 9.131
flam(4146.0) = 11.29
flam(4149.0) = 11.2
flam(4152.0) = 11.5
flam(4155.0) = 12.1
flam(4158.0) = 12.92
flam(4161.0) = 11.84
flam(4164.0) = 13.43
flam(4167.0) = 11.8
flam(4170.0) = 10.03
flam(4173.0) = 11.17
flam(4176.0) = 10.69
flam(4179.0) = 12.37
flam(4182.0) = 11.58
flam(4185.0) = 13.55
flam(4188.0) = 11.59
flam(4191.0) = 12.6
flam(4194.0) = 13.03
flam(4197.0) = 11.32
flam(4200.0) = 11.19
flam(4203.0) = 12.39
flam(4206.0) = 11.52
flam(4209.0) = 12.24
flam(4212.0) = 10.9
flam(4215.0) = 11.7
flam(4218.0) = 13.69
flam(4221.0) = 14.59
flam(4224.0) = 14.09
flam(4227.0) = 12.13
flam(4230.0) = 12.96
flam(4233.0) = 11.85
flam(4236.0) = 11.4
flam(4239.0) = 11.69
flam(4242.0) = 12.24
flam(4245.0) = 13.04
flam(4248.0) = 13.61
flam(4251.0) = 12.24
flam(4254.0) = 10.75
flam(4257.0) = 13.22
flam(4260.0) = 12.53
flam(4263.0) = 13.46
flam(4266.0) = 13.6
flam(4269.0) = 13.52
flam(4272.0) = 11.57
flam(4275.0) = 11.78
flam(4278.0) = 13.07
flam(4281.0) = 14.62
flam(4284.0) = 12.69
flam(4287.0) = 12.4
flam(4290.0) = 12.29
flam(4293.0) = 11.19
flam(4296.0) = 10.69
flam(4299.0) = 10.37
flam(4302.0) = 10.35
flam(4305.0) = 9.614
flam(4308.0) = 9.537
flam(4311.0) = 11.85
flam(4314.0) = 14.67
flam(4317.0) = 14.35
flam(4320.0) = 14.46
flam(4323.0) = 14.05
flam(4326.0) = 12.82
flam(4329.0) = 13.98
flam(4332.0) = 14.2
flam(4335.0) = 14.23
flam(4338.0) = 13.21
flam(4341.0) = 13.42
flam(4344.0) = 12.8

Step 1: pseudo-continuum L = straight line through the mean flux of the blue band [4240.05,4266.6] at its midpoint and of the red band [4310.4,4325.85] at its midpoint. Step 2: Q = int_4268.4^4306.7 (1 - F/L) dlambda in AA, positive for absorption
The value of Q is 4.3 AA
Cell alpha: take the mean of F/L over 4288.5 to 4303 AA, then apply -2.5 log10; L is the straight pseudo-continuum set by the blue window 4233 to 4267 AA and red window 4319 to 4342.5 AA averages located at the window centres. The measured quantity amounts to 0.20 mag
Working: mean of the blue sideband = 12.5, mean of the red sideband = 13.8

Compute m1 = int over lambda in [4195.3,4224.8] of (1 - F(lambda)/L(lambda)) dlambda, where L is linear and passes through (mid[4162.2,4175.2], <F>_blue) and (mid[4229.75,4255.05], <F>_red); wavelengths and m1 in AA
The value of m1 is -1.0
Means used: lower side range 11.6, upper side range 12.2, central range 12.3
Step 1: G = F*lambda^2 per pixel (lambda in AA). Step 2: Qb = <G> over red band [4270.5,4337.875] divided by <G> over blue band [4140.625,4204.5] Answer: 1.13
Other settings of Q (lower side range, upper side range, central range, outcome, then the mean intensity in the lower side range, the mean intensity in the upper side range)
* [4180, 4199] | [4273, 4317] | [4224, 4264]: -1.3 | 12.3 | 11.9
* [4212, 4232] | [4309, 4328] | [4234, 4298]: 4.0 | 13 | 13.6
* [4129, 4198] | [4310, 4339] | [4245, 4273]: 0.6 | 11.9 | 13.8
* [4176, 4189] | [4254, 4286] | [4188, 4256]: 0.8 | 12.1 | 12.9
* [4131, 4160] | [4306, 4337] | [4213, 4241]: -0.4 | 11.7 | 13.4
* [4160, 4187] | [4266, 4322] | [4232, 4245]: 0.1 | 11.8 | 12.2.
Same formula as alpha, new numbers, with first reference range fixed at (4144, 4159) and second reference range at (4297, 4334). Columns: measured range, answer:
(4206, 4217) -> 0.03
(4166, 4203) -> 0.01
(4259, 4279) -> -0.04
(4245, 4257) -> -0.02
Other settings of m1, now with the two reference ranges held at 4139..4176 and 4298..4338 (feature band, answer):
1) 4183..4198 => -1.0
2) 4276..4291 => -0.7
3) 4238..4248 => -0.4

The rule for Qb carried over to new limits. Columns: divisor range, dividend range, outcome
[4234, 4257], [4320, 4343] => 1.17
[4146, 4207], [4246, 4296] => 1.11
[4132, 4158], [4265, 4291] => 1.18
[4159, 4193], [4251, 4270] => 1.12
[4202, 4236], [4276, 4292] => 1.07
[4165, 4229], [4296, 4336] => 1.10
